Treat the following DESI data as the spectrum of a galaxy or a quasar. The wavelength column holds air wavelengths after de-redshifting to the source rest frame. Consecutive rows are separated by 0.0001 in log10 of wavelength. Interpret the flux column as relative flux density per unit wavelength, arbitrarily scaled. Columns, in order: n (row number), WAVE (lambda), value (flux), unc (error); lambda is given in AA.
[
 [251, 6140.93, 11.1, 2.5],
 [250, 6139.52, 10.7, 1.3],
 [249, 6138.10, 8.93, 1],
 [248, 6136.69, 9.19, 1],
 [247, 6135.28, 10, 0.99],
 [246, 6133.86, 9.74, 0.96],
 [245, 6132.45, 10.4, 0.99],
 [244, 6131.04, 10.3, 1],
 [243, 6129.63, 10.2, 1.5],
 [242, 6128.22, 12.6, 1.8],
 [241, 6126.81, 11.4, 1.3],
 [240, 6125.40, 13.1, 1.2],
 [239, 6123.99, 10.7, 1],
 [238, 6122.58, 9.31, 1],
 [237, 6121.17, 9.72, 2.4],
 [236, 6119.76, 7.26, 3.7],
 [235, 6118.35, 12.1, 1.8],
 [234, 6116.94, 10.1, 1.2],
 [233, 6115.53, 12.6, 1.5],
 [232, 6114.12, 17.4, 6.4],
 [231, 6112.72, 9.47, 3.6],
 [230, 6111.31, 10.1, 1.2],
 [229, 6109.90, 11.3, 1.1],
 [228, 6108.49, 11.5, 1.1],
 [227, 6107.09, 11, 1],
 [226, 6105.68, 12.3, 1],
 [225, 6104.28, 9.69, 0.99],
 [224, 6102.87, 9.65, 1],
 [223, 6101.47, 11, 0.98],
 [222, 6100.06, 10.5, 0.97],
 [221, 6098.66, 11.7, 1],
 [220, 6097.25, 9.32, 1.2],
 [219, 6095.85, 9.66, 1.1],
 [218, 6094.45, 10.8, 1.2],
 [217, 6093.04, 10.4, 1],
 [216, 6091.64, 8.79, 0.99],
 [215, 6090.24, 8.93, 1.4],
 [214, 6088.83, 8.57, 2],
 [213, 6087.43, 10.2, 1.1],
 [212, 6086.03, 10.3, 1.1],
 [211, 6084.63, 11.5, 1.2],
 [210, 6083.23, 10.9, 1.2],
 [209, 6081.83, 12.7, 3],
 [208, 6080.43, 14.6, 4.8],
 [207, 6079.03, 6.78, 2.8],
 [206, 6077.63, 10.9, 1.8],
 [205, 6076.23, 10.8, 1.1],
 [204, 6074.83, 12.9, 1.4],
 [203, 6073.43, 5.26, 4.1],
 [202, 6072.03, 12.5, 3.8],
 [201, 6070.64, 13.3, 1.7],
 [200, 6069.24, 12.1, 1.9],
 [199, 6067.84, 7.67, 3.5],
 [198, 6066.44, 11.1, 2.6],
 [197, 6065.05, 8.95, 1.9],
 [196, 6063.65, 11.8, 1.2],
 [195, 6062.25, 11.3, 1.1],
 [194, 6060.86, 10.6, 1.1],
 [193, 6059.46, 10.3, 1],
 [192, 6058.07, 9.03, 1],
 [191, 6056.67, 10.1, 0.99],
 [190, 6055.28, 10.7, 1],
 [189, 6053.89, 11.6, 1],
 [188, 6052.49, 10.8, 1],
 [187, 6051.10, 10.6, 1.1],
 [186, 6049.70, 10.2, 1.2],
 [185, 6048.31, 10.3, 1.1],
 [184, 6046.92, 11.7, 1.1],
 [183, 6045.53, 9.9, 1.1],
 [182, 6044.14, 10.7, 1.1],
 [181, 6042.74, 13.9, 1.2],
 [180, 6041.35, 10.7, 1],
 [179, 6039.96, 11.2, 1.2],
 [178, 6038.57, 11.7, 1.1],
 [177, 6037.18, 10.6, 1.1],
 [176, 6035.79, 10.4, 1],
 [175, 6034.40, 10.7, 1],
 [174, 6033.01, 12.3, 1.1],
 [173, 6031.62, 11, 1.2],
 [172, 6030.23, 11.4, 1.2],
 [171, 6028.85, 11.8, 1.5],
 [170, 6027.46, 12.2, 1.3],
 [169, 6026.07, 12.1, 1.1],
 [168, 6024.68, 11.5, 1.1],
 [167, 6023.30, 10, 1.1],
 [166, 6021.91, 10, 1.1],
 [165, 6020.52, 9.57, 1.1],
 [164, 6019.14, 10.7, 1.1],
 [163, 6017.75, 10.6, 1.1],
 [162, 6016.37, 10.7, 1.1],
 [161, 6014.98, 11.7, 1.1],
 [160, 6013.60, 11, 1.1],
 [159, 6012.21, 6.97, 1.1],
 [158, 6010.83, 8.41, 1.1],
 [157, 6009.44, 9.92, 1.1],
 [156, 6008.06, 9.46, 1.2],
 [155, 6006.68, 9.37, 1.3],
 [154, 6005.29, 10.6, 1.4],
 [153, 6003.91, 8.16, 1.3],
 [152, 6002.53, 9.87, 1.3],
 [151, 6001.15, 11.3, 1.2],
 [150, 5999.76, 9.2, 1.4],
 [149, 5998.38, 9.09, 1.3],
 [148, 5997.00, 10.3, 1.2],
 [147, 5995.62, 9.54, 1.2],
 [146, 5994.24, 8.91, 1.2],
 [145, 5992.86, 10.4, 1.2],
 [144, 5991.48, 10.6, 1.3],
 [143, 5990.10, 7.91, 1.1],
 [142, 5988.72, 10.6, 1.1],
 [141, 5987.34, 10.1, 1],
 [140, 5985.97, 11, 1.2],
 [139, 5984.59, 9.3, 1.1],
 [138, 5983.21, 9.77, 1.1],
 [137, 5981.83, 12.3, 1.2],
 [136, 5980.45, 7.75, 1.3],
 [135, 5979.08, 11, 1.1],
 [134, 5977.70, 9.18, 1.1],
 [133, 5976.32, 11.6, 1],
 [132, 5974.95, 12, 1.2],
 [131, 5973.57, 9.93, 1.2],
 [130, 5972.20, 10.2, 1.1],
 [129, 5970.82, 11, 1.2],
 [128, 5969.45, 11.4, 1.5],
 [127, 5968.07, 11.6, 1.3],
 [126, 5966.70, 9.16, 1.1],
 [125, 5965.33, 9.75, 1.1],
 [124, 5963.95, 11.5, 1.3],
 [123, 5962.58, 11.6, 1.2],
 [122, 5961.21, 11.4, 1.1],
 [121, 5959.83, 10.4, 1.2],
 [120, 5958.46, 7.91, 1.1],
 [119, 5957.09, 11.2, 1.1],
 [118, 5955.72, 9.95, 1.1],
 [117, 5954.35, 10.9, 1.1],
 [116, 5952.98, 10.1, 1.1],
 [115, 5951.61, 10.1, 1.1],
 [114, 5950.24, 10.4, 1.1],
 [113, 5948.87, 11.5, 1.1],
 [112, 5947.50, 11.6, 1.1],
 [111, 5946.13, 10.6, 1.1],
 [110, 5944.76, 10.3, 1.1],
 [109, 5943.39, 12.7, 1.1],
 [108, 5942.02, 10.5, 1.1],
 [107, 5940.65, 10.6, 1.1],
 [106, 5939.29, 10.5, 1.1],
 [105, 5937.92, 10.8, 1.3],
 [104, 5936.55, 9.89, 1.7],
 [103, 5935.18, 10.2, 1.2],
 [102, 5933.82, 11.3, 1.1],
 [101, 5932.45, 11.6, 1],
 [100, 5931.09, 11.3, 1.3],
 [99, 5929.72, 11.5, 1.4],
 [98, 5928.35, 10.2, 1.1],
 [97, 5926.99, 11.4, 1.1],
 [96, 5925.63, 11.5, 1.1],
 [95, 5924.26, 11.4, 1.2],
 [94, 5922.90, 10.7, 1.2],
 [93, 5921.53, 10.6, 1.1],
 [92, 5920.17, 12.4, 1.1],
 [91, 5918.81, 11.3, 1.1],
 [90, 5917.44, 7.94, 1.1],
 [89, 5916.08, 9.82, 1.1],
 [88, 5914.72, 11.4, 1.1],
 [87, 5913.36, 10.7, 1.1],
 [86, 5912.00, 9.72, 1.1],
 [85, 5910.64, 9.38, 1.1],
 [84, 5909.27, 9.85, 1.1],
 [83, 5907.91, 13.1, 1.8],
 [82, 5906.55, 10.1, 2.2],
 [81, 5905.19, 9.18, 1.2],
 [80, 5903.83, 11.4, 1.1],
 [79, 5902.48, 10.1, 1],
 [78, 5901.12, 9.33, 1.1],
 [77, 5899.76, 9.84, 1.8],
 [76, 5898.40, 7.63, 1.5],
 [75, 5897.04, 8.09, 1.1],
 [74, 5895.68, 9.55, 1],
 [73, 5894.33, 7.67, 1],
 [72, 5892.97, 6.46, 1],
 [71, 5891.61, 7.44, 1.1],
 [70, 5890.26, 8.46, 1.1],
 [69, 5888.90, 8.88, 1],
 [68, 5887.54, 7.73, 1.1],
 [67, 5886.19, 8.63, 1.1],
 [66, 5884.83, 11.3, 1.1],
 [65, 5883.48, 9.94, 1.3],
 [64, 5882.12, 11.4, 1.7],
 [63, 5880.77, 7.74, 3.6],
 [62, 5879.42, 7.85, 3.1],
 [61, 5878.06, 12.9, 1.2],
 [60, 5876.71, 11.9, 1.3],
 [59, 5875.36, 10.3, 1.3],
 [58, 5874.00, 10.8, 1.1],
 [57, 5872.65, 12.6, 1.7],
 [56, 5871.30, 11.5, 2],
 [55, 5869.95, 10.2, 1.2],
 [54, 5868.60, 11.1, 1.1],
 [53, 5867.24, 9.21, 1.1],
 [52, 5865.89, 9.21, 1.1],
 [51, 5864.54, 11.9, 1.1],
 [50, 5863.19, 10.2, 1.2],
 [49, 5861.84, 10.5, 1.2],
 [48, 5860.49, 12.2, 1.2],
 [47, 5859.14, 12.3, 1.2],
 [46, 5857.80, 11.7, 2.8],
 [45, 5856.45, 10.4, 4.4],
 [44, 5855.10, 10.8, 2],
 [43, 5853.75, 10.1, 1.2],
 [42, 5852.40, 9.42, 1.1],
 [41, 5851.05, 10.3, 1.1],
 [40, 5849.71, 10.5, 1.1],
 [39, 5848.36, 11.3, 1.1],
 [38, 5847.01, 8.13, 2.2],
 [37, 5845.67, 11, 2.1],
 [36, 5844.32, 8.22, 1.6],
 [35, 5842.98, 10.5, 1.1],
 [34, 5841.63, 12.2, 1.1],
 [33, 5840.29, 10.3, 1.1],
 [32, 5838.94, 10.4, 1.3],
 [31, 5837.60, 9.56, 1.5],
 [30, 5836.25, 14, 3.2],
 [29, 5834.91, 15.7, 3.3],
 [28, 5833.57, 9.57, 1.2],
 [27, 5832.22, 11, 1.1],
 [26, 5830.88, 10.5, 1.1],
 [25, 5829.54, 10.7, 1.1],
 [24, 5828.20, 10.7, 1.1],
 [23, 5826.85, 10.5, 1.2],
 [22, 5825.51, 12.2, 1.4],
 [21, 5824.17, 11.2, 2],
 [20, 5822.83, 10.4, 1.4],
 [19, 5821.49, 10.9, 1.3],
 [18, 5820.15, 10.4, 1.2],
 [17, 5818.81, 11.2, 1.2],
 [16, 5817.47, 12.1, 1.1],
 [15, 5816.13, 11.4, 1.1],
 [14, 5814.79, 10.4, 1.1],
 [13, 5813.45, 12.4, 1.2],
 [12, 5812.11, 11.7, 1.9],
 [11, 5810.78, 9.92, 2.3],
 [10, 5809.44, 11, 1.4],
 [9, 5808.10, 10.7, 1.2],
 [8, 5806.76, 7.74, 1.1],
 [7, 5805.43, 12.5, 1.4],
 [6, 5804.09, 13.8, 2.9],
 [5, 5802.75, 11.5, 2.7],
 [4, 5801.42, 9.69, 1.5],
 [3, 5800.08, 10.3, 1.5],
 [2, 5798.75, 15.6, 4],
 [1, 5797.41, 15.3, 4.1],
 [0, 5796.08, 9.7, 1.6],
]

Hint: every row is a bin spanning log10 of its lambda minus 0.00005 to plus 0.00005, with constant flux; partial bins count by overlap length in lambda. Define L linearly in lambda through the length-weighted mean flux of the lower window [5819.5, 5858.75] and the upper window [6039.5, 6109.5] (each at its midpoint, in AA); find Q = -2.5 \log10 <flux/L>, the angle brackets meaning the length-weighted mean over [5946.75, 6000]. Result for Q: 0.039 mag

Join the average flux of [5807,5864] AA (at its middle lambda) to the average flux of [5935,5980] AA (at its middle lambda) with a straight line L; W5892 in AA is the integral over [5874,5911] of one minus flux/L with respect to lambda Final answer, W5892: 4.3 AA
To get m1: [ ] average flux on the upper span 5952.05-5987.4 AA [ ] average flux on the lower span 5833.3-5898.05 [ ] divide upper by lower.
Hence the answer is 1.02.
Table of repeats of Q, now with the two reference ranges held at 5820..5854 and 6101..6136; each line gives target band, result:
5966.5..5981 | 0.03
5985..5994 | 0.09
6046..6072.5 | 0.01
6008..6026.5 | 0.07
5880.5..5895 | 0.23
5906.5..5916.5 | 0.03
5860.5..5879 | -0.02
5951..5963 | 0.05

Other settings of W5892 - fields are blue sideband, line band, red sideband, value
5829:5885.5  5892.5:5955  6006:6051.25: 2.0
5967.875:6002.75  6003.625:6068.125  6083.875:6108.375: -2.2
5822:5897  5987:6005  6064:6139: 1.4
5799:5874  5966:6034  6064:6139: 2.8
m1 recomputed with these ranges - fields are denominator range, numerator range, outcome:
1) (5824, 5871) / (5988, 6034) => 0.95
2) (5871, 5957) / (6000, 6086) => 1.04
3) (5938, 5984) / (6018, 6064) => 1.03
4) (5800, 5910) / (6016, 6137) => 1.03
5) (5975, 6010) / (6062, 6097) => 1.06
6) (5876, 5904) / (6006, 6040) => 1.15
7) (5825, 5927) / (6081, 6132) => 1.04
